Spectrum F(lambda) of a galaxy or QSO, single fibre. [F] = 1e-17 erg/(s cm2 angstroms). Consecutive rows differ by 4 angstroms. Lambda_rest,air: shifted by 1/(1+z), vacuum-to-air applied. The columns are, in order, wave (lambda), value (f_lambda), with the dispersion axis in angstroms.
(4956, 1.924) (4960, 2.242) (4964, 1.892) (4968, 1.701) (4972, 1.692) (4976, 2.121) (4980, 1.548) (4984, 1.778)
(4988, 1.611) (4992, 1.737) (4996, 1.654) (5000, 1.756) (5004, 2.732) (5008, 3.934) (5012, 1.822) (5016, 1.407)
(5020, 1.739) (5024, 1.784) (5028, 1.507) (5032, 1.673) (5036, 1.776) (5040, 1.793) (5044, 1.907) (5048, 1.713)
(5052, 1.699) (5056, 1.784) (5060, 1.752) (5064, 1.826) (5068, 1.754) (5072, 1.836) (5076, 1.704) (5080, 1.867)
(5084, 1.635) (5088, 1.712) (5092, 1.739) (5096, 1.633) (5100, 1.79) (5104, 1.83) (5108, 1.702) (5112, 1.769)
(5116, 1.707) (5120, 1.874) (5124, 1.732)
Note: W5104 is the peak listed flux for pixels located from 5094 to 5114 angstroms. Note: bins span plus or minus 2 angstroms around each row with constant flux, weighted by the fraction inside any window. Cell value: 1.83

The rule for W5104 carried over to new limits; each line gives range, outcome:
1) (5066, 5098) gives 1.867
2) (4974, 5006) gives 2.732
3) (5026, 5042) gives 1.793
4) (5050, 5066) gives 1.826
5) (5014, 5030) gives 1.784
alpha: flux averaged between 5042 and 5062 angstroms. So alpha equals 1.77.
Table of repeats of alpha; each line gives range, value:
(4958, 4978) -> 1.93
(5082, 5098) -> 1.68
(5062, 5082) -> 1.8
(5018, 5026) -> 1.76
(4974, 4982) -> 1.83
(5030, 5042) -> 1.75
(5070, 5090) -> 1.75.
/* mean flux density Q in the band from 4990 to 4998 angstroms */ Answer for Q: 1.7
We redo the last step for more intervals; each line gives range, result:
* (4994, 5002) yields 1.71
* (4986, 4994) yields 1.67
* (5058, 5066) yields 1.79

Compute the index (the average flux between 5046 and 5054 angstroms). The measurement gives 1.71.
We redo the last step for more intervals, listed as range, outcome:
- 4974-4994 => 1.76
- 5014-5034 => 1.62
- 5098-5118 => 1.76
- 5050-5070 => 1.76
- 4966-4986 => 1.77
